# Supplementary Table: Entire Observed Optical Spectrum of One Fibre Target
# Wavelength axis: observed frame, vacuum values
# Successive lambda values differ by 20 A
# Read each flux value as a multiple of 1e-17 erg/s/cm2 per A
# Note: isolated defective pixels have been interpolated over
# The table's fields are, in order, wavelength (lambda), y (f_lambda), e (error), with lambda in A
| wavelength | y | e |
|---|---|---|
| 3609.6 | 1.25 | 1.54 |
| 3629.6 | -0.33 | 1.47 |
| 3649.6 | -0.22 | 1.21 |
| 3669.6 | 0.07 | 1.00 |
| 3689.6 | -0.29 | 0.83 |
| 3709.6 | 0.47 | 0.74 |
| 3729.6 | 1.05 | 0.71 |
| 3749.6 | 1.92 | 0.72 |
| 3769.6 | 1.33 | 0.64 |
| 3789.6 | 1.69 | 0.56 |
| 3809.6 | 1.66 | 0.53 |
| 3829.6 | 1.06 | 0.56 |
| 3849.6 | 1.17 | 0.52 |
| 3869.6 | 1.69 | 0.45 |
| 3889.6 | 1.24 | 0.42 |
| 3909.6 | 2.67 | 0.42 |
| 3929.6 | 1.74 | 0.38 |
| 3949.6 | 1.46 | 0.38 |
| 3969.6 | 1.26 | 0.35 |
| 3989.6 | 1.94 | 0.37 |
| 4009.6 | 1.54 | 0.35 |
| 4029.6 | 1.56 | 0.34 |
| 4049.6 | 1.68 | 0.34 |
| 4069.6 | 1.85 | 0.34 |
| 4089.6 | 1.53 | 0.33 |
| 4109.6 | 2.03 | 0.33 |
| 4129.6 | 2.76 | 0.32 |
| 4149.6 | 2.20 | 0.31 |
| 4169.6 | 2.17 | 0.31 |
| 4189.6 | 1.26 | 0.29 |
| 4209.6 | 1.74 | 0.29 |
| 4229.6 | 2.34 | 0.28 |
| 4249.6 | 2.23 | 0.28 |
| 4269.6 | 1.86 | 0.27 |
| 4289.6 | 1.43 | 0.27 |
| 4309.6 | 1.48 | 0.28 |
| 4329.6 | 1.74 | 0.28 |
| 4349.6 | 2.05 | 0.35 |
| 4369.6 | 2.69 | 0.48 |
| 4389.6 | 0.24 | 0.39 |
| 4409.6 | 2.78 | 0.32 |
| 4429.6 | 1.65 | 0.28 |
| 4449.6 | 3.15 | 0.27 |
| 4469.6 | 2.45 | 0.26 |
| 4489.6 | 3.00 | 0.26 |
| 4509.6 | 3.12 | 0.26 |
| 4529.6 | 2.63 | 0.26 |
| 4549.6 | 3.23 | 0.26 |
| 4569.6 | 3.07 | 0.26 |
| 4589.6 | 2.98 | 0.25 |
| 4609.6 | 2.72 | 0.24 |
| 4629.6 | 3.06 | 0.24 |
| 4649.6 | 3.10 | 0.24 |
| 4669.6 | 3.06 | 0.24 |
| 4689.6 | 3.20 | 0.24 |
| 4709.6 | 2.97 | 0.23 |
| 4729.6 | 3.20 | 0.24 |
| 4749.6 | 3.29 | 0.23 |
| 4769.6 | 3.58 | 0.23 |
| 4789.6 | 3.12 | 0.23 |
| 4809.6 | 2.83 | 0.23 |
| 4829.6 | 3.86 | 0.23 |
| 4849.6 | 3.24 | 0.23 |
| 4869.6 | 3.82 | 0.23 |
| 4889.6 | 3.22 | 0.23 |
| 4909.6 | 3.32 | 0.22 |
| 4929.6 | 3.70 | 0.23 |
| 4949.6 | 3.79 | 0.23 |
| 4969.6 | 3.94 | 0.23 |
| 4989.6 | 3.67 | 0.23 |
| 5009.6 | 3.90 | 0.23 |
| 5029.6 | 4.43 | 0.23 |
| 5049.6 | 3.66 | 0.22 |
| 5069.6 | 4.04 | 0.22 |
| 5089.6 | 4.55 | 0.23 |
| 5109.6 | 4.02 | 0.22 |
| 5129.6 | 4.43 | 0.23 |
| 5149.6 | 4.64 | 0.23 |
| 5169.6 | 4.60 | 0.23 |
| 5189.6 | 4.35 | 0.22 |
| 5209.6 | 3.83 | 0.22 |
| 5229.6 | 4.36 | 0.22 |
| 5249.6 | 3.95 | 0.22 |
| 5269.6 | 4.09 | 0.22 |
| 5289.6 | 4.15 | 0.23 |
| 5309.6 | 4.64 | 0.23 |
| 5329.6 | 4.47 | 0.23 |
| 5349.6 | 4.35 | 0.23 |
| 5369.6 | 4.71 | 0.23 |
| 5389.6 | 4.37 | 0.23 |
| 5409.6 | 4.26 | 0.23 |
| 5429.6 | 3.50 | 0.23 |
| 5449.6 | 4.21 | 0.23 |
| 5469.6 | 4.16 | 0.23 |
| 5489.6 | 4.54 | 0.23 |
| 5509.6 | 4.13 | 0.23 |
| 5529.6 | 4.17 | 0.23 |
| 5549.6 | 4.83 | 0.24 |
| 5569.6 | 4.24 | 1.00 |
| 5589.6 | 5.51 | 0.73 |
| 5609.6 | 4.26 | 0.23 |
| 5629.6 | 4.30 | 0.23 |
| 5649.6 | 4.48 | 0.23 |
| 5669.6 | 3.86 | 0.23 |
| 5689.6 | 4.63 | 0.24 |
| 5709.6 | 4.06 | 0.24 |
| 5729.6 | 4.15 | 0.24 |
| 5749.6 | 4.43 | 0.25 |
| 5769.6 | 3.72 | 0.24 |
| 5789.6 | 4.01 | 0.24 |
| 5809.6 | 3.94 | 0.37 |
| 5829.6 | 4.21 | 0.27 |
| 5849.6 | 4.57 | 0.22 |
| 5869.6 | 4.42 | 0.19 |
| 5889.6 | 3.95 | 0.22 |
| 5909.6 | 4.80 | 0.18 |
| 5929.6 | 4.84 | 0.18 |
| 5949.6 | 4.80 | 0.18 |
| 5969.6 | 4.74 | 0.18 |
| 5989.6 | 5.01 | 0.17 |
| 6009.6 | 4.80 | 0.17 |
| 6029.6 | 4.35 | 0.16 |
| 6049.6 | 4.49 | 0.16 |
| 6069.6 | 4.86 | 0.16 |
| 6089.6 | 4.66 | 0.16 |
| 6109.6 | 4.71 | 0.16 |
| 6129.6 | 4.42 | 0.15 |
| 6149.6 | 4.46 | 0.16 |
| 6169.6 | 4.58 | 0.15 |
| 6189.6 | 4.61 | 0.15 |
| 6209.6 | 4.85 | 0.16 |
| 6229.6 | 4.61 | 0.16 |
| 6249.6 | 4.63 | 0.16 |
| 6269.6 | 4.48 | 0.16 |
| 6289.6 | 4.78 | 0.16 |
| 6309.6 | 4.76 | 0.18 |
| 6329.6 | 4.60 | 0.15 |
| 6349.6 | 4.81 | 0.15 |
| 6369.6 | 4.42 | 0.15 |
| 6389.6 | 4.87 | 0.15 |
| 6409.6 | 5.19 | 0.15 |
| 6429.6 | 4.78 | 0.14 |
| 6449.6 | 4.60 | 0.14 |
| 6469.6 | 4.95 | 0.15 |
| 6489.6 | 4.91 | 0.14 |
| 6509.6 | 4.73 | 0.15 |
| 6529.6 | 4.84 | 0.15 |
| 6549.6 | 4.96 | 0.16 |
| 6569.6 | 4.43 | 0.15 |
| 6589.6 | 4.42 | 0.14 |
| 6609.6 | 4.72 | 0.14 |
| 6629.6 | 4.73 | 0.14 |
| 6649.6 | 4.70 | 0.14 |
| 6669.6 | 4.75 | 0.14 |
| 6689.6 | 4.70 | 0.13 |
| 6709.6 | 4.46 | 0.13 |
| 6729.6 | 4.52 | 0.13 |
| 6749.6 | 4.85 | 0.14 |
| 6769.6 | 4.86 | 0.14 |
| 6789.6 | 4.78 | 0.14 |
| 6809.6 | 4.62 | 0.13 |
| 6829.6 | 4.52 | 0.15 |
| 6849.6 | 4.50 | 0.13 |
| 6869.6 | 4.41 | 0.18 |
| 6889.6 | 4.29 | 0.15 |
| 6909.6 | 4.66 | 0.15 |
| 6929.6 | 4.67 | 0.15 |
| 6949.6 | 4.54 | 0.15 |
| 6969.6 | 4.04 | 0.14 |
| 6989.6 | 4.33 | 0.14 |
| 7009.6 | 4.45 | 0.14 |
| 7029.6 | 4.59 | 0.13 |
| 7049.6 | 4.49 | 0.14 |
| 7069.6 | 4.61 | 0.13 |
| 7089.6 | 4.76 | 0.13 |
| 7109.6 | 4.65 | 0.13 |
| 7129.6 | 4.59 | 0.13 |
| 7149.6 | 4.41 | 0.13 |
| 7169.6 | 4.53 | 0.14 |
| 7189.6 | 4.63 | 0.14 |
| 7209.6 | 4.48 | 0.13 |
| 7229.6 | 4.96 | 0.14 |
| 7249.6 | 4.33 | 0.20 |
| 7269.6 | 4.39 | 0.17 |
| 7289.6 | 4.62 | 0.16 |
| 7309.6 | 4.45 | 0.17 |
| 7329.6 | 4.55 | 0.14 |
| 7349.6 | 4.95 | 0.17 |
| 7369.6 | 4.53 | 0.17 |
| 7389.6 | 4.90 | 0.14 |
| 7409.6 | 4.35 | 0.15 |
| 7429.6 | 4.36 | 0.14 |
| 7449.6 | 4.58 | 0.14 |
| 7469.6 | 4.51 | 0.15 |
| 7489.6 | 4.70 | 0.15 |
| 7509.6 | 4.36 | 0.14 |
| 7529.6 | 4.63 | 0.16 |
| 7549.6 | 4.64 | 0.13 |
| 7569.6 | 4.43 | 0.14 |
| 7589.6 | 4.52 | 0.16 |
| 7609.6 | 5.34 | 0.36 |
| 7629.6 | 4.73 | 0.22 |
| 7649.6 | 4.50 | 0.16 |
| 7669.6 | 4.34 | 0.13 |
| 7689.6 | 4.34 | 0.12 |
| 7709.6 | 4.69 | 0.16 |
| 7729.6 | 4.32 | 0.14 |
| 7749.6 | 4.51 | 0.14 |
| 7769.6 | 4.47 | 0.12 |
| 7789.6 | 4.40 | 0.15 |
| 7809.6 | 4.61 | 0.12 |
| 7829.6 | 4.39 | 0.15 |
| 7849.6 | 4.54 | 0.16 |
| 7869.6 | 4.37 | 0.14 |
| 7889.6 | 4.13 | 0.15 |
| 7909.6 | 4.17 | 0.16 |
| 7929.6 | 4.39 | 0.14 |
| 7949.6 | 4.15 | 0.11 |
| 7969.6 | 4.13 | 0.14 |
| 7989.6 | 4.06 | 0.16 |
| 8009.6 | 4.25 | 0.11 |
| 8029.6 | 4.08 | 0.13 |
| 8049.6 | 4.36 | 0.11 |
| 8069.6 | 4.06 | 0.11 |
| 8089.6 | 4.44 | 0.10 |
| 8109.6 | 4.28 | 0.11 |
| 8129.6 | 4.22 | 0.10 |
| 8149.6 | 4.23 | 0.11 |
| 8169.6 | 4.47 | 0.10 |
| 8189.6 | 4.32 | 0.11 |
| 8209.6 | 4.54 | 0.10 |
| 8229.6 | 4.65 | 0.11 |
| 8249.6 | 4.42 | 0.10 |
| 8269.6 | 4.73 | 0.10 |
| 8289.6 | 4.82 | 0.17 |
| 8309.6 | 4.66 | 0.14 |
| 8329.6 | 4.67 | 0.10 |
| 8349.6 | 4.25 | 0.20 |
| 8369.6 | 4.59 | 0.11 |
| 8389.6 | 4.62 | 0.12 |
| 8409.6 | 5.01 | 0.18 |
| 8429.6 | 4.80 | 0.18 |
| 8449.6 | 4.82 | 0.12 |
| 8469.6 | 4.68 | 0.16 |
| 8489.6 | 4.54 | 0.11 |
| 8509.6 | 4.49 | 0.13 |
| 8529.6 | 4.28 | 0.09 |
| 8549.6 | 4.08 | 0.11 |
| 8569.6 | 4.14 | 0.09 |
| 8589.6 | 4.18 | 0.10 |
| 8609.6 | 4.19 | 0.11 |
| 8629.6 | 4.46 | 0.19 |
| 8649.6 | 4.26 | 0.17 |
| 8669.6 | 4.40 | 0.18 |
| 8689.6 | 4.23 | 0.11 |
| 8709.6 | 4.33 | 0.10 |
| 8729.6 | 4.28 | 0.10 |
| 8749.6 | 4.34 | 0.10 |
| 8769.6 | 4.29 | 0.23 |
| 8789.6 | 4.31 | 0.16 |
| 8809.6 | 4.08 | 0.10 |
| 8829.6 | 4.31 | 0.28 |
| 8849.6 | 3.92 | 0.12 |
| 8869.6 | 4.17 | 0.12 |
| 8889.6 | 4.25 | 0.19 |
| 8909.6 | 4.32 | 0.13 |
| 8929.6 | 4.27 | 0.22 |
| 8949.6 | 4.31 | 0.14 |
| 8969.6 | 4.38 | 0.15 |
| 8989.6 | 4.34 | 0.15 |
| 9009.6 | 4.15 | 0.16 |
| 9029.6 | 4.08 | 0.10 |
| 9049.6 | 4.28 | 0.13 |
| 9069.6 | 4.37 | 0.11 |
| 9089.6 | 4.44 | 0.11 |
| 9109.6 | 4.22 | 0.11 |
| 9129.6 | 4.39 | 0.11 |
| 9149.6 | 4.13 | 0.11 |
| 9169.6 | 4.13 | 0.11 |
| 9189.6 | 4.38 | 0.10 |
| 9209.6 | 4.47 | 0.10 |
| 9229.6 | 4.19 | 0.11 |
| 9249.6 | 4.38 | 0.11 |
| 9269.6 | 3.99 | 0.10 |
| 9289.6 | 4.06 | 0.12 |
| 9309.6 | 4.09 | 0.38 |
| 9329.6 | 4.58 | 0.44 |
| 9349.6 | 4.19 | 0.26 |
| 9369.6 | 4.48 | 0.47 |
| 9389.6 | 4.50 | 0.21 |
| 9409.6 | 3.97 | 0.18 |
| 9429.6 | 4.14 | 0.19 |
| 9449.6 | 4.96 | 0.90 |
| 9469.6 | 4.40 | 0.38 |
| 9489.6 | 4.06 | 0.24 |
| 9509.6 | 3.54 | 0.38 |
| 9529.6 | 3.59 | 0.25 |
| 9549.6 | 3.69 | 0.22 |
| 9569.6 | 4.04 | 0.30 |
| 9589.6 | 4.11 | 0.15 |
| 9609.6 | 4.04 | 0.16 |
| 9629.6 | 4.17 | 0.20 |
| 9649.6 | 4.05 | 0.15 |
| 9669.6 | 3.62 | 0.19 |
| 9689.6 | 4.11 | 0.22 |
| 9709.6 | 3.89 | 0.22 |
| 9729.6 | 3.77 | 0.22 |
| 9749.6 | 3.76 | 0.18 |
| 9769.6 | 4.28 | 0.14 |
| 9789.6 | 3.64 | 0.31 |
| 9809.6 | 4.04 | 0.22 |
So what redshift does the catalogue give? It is 0.116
